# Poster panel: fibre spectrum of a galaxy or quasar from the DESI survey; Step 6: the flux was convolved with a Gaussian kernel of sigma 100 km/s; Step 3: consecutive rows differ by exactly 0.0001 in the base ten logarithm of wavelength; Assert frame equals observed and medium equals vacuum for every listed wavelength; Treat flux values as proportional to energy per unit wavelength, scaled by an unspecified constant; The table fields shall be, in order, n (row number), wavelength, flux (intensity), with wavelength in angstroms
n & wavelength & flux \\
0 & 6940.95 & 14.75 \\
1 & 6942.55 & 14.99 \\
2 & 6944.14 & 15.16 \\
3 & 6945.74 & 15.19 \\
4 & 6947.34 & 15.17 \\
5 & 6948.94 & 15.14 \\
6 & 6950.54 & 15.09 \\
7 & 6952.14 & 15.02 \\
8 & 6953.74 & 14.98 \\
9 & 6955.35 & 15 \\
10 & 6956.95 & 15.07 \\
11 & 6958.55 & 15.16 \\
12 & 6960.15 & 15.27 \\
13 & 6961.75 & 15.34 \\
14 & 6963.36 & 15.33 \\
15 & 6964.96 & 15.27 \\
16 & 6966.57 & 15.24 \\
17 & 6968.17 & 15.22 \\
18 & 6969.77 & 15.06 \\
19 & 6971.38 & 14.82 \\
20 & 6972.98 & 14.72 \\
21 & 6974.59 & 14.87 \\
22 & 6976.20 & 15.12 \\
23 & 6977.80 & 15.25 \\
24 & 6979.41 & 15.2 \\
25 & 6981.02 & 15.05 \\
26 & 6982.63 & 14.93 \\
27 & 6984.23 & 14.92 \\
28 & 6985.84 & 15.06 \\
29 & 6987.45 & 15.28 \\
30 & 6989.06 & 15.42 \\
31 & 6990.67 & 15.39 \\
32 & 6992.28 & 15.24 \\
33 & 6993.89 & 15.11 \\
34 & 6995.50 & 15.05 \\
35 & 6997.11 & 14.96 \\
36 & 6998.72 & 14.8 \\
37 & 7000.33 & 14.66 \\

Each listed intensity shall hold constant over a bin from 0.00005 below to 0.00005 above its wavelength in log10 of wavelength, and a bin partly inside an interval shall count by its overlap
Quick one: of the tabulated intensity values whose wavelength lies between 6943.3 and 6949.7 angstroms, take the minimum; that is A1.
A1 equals 15.14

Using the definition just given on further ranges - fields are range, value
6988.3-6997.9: 14.96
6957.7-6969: 15.16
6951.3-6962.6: 14.98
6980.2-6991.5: 14.92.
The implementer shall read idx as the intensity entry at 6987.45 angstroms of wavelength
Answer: 15.28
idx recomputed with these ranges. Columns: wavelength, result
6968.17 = 15.22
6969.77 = 15.06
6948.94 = 15.14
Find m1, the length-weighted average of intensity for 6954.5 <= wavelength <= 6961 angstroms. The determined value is 15.1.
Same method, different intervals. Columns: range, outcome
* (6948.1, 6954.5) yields 15.1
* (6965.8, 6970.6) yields 15.2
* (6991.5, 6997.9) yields 15.1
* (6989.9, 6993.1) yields 15.3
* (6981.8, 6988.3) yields 15.1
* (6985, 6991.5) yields 15.3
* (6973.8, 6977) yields 15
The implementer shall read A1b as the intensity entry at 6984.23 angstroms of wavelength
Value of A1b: 14.92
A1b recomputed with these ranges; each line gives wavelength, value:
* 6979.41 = 15.2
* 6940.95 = 14.75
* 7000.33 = 14.66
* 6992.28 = 15.24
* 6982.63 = 14.93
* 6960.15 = 15.27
